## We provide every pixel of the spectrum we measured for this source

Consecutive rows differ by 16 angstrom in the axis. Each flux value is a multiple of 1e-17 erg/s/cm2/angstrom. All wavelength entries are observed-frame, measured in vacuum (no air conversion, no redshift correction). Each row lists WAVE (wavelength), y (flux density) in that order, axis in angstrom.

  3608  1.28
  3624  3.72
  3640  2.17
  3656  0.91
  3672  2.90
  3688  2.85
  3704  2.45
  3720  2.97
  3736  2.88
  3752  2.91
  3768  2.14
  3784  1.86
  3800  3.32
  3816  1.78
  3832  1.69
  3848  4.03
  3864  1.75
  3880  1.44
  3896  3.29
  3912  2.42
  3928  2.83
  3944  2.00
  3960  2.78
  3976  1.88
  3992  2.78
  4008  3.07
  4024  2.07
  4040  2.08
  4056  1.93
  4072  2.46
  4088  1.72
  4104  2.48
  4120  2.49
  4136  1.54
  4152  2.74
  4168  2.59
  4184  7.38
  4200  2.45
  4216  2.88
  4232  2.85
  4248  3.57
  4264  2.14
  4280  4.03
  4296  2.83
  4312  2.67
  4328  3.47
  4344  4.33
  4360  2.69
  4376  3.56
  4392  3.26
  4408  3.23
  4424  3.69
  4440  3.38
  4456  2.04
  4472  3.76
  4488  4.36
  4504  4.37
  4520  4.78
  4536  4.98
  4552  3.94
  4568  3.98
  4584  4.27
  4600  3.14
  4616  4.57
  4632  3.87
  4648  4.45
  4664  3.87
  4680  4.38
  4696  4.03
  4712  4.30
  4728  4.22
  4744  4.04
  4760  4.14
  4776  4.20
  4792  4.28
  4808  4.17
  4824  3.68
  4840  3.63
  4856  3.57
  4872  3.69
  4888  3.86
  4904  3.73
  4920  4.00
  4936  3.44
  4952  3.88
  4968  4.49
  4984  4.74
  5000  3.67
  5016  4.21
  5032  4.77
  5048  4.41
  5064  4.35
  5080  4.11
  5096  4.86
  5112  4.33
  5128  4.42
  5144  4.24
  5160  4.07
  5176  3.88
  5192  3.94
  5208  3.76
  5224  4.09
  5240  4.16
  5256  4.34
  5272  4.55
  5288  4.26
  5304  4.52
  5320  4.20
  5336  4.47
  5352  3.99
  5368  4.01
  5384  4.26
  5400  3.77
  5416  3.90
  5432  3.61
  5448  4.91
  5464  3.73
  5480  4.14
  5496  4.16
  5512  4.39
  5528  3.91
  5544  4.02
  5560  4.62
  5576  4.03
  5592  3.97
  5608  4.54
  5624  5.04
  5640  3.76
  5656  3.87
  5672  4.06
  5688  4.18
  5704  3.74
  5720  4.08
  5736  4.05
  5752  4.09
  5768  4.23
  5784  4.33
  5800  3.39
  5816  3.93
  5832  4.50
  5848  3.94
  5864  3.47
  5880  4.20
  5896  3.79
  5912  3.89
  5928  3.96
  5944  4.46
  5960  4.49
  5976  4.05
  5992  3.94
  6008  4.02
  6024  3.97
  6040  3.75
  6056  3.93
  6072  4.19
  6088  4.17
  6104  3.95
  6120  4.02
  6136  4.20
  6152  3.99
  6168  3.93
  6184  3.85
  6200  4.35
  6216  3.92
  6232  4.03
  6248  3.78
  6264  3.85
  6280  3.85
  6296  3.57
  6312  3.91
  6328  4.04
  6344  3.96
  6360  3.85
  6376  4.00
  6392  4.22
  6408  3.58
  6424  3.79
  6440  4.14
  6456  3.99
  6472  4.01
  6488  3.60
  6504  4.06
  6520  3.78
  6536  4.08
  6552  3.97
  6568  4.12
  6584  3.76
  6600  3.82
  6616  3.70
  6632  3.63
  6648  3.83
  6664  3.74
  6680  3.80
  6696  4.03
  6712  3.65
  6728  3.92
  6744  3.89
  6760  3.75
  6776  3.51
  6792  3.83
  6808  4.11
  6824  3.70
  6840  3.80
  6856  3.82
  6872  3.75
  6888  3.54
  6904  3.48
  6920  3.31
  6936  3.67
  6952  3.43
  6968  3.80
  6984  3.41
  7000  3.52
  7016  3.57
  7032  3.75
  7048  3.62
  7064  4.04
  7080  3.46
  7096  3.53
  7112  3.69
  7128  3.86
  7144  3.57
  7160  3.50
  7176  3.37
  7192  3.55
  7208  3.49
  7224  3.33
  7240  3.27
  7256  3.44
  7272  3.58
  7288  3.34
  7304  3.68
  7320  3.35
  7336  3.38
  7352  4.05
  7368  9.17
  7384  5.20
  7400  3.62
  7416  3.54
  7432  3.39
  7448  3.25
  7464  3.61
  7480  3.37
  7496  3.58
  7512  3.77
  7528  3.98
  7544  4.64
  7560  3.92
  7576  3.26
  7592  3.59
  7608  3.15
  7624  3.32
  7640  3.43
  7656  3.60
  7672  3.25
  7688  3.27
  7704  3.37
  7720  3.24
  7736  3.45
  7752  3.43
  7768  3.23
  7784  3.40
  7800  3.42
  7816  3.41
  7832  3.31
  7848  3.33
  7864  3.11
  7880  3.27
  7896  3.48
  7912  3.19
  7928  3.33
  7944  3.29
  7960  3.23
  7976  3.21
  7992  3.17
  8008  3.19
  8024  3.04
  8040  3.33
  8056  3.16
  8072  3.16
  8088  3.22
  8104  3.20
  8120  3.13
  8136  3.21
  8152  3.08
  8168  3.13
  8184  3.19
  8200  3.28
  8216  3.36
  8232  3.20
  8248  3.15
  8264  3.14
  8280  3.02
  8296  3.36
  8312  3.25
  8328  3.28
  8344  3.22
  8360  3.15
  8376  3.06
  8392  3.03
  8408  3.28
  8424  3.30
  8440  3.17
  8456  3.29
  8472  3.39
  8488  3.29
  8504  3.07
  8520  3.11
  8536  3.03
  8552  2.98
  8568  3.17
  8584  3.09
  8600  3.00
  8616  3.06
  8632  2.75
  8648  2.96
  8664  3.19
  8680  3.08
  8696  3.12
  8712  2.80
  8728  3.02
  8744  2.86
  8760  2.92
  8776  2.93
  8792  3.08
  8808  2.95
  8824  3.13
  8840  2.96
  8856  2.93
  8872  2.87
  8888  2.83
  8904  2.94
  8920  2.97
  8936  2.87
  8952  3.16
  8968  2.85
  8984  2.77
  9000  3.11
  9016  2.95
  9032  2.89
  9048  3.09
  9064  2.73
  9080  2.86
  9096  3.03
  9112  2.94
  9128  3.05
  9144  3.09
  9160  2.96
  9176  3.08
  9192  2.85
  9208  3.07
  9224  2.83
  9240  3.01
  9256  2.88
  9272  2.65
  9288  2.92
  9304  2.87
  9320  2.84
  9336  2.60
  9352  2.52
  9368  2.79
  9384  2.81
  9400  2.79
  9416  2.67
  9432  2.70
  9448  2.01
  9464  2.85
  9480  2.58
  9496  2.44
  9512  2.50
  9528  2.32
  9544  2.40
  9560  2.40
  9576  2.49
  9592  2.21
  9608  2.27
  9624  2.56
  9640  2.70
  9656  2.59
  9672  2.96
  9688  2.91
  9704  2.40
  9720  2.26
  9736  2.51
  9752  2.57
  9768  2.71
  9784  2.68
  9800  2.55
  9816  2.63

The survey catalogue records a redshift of 0.122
